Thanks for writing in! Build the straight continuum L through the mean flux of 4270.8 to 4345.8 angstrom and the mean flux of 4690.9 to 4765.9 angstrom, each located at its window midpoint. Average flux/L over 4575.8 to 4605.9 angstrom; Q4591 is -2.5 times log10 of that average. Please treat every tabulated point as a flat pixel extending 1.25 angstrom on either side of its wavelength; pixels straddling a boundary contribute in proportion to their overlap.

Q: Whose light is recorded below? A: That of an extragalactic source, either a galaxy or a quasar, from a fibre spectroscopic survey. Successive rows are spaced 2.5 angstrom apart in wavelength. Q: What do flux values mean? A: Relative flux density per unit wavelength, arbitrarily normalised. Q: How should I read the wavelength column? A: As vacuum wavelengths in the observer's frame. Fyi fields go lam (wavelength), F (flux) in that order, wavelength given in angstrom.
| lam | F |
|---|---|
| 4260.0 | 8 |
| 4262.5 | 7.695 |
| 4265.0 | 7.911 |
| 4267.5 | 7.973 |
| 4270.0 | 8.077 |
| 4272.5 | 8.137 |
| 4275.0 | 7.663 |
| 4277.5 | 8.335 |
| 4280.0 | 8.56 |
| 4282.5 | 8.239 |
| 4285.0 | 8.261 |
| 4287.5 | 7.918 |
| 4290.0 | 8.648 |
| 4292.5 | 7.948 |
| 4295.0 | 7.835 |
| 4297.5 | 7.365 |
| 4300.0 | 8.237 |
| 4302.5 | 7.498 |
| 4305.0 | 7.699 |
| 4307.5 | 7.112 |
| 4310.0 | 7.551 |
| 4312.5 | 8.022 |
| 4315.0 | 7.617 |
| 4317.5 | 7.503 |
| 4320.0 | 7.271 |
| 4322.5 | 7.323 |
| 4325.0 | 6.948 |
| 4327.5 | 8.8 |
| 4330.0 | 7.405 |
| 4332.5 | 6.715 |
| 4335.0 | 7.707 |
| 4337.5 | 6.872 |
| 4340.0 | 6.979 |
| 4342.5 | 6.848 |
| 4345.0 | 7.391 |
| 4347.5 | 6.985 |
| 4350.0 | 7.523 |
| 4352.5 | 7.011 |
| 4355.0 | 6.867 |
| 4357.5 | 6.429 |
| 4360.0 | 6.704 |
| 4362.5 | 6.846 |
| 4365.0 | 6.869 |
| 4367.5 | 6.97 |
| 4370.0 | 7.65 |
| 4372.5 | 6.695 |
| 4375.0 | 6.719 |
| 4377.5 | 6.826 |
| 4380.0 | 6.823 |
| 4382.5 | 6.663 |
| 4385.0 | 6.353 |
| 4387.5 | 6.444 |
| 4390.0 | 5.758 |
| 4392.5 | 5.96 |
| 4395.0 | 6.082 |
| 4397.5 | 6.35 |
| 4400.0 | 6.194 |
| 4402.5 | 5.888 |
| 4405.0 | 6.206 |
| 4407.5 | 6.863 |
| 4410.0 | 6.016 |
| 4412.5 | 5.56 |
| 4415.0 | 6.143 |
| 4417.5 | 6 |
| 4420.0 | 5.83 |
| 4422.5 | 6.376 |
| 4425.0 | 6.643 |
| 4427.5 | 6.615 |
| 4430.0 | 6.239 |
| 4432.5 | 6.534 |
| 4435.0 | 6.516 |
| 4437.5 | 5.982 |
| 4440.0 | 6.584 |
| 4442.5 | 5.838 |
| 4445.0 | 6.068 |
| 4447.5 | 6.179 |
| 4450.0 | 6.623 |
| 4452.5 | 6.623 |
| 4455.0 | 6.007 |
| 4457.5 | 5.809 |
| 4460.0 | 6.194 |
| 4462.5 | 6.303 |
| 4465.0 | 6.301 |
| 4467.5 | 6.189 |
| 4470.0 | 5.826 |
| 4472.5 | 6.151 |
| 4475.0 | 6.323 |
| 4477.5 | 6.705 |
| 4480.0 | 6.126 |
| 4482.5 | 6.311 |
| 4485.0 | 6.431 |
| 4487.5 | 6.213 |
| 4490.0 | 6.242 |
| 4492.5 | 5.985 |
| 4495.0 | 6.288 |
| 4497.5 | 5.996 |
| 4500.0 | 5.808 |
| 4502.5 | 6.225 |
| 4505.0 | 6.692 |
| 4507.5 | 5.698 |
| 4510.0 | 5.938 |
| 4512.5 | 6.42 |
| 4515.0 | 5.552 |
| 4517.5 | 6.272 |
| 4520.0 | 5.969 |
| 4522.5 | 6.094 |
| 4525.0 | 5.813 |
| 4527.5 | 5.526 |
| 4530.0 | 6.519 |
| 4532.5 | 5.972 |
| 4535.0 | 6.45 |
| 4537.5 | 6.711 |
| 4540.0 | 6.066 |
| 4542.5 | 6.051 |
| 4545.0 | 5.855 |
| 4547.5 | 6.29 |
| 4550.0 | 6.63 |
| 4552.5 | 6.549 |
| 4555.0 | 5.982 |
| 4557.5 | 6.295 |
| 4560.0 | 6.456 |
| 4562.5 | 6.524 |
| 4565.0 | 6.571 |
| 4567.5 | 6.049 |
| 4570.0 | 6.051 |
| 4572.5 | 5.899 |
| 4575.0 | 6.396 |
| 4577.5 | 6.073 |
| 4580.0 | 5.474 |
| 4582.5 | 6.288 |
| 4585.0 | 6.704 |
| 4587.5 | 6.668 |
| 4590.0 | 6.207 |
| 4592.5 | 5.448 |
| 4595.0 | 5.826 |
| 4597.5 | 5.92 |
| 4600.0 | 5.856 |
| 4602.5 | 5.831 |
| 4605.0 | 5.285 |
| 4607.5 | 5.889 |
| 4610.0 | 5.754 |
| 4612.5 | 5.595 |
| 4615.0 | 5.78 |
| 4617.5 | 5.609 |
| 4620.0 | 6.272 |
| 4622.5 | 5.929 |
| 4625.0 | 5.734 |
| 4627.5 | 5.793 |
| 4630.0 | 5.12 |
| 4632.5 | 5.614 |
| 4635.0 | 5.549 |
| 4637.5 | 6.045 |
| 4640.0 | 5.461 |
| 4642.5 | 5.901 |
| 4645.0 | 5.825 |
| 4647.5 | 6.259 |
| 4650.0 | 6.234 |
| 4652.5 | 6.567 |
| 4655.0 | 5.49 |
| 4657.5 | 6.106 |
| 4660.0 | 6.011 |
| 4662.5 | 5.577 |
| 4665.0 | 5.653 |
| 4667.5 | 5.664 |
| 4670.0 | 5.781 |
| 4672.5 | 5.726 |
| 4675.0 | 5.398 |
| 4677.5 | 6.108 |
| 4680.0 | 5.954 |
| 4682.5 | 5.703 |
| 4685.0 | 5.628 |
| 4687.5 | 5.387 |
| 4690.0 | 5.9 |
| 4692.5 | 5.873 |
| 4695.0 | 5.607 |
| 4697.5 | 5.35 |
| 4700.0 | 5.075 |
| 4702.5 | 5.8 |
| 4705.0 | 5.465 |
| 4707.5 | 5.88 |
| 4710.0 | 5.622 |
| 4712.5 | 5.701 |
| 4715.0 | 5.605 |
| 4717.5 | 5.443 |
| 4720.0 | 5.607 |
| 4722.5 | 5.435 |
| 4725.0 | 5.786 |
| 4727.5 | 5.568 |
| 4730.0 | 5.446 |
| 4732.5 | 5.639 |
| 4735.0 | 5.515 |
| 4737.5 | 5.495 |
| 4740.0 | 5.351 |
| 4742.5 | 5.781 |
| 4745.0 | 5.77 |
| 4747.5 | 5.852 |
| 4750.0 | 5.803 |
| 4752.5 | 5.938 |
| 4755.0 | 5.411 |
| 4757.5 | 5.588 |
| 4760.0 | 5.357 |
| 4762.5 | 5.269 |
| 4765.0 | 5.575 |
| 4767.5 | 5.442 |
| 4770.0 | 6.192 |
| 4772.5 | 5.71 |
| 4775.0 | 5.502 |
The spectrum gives 0.05 mag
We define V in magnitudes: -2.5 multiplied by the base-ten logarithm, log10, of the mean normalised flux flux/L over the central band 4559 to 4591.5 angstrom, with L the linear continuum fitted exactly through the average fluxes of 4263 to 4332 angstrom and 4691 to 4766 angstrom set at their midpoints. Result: 0.02 mag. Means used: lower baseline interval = 7.83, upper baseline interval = 5.59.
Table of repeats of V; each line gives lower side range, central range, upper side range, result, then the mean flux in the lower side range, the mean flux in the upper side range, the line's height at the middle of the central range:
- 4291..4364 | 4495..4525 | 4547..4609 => 0.07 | 7.35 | 6.12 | 6.46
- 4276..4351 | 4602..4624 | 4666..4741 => 0.06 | 7.64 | 5.62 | 6.09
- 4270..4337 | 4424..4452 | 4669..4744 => 0.11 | 7.78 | 5.62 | 7.06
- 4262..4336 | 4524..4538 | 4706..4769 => 0.08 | 7.8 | 5.6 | 6.63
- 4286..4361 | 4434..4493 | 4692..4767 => 0.09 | 7.43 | 5.58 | 6.79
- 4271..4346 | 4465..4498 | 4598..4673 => 0.08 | 7.68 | 5.8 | 6.69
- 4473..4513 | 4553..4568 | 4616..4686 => -0.05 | 6.21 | 5.81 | 6.04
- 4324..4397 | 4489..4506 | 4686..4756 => 0.04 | 6.89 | 5.61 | 6.4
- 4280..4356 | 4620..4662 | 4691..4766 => 0.03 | 7.56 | 5.59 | 6.01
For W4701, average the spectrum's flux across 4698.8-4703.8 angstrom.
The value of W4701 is 5.44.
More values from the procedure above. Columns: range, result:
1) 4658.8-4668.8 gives 5.73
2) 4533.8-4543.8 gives 6.32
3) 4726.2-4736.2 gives 5.54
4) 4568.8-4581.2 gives 5.98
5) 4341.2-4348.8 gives 7.08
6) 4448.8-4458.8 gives 6.26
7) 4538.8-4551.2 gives 6.18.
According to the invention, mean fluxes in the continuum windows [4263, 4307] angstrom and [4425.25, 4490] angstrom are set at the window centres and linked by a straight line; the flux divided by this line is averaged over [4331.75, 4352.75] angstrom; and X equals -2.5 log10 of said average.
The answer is 0.04 mag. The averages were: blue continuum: 8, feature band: 7.13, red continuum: 6.27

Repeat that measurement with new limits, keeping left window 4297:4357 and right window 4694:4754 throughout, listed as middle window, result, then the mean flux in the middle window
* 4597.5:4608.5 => 0.07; 5.73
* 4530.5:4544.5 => 0.03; 6.24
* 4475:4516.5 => 0.08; 6.17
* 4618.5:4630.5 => 0.04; 5.81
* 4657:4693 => 0.01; 5.76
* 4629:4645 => 0.07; 5.64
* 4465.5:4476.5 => 0.10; 6.15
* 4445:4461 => 0.10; 6.23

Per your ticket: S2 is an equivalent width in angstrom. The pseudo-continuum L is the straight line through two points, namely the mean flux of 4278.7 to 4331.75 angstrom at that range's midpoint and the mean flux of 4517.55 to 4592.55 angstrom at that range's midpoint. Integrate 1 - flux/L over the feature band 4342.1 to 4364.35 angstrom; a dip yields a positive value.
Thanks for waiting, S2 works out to 1.6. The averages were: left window 7.79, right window 6.2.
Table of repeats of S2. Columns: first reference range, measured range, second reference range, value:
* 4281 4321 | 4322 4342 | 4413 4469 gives 0.4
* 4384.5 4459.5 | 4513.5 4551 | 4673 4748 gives -0.8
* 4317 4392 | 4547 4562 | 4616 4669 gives -0.5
